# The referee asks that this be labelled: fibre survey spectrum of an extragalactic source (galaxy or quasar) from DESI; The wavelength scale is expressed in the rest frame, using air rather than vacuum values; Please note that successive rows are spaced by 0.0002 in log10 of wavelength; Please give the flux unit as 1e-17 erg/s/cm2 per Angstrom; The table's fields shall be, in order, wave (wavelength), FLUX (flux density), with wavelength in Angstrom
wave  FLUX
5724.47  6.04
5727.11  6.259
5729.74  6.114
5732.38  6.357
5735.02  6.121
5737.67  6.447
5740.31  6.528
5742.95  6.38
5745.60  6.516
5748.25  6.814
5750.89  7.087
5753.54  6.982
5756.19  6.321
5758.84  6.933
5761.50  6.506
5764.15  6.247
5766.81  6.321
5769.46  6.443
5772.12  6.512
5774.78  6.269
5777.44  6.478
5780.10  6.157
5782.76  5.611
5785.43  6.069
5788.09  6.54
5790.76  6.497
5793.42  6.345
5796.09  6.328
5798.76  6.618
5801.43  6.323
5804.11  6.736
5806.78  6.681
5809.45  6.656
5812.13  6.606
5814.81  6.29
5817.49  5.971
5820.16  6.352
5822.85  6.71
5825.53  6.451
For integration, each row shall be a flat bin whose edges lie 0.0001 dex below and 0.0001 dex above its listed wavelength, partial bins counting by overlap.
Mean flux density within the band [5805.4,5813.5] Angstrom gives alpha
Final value 6.65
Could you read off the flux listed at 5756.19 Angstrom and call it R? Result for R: 6.321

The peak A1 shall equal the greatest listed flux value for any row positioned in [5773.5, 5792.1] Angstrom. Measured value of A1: 6.54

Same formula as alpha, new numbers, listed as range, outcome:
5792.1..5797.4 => 6.33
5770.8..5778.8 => 6.42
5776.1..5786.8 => 6.08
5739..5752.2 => 6.67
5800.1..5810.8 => 6.6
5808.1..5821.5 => 6.38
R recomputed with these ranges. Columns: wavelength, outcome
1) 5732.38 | 6.357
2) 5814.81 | 6.29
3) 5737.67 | 6.447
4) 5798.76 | 6.618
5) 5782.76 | 5.611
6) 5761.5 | 6.506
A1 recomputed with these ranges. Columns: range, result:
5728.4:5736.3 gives 6.357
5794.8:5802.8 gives 6.618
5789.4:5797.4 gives 6.497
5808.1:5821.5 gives 6.656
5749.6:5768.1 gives 7.087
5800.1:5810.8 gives 6.736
